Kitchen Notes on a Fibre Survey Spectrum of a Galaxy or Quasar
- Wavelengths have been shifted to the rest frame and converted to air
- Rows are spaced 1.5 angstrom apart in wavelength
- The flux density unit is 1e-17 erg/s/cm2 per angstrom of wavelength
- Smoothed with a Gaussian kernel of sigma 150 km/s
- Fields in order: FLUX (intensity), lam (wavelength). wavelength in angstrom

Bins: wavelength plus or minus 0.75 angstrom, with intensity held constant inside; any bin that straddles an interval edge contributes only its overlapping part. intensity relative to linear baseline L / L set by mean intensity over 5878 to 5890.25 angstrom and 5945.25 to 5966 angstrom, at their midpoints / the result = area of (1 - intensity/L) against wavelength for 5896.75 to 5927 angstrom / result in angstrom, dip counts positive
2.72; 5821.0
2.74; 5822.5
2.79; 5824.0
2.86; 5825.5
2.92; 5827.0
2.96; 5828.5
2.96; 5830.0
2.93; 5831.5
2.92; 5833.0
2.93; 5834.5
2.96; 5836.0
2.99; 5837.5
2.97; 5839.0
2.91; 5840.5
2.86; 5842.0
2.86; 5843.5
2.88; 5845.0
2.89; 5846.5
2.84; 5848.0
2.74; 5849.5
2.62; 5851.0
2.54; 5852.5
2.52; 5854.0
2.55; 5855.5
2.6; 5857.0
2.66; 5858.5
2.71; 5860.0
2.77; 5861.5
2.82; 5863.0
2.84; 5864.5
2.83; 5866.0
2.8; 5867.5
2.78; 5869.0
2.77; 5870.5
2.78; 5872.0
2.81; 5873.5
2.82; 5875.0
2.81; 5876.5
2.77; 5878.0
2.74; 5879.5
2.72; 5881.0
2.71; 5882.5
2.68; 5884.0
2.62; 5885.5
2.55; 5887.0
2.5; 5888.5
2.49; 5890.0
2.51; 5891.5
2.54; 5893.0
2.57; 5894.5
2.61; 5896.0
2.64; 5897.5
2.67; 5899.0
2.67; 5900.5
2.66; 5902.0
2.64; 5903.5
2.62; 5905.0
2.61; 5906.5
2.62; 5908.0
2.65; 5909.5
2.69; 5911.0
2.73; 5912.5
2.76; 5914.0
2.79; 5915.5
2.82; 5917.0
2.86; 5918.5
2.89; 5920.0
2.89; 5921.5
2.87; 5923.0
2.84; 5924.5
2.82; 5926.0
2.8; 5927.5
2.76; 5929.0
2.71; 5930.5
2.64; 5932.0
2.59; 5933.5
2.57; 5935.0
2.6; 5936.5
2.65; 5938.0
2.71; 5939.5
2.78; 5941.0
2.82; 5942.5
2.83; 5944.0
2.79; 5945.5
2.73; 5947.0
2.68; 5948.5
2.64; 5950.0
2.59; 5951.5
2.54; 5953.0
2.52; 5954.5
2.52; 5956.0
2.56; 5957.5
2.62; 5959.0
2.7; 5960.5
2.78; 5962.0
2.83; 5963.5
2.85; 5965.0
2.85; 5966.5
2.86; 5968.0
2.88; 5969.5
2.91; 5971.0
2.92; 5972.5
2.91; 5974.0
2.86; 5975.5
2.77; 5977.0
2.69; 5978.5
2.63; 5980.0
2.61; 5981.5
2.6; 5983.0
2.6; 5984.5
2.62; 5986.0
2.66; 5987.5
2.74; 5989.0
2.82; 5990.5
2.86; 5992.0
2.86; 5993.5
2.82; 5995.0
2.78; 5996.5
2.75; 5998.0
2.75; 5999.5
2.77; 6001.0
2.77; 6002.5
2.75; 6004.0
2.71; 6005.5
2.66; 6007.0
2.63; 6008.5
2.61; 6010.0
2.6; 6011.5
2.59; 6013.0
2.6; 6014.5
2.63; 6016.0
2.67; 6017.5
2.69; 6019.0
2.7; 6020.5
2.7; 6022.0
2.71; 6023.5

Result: -0.99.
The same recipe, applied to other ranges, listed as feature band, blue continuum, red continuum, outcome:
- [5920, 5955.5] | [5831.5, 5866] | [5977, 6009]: 0.4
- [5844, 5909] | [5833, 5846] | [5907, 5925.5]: 3.8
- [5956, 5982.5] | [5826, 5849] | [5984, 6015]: -0.2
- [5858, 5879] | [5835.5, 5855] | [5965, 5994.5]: 0.1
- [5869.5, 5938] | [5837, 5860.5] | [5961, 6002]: 1.7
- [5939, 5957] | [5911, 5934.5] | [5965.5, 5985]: 0.7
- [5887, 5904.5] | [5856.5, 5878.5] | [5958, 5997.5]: 1.2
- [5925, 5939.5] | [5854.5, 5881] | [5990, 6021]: 0.3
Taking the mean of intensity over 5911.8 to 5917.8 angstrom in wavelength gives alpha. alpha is 2.78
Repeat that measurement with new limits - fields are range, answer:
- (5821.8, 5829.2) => 2.85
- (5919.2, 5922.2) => 2.89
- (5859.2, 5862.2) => 2.74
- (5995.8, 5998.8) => 2.76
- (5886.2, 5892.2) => 2.51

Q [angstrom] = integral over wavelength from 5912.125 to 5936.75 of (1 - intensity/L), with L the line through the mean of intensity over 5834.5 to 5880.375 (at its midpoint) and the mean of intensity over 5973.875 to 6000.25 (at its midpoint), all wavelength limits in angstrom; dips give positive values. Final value 0.0 angstrom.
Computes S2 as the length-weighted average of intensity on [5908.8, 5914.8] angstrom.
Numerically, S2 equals 2.71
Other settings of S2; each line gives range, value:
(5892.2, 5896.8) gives 2.57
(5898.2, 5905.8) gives 2.65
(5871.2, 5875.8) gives 2.8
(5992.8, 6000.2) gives 2.79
